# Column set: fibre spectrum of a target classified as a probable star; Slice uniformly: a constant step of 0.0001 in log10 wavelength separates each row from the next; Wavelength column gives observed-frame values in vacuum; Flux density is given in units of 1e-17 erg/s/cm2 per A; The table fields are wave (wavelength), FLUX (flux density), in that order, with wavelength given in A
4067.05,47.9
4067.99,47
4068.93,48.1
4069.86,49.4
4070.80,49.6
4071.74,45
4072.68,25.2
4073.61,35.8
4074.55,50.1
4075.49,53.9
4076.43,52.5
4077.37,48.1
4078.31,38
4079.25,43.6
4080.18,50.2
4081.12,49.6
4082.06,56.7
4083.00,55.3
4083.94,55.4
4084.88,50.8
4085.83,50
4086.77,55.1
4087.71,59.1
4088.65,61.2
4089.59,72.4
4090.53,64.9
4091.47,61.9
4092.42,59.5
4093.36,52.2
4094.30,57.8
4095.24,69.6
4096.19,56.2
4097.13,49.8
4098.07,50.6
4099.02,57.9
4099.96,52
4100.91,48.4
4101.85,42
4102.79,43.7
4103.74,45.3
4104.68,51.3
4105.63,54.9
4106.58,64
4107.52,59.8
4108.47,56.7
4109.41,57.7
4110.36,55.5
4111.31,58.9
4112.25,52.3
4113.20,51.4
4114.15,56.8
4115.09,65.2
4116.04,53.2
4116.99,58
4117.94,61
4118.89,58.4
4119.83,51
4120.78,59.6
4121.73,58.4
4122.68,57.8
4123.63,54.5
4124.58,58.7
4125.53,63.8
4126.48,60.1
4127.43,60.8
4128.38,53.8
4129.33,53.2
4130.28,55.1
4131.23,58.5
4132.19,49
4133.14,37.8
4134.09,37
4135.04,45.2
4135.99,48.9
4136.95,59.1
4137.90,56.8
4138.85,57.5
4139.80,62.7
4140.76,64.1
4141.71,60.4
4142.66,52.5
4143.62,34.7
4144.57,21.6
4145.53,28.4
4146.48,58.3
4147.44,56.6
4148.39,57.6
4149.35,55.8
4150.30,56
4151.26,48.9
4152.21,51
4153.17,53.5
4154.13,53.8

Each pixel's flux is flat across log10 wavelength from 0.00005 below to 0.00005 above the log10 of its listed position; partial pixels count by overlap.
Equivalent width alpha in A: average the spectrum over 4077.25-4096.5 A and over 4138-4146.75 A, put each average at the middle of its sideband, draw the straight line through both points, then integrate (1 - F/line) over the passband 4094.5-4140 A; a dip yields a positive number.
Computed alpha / -2.4 A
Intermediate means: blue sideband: 55.7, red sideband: 49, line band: 54.8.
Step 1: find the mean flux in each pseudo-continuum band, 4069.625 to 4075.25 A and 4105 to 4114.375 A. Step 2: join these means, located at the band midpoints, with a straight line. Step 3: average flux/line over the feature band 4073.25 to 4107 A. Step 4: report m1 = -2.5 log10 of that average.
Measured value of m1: -0.09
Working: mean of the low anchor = 42.7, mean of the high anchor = 56.7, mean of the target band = 53.4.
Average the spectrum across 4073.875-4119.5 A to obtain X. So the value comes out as 54.7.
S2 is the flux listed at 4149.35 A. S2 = 55.8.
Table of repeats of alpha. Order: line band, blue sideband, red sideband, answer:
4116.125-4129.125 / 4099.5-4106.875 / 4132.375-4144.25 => -1.9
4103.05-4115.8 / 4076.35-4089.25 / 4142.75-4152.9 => -1.5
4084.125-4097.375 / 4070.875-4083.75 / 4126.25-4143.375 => -2.8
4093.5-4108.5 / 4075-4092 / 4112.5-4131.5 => 0.6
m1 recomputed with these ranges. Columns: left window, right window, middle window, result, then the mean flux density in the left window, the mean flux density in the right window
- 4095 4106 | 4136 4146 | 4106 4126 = -0.14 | 51.4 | 49.7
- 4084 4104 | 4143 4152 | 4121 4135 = -0.09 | 55.3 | 46.7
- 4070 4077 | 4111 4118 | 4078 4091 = -0.14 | 44.8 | 56.8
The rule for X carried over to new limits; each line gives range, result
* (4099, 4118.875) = 54.6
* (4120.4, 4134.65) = 54.4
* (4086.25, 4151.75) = 54.6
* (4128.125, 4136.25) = 48.6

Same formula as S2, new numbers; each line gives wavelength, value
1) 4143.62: 34.7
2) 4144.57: 21.6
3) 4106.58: 64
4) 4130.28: 55.1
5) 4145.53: 28.4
